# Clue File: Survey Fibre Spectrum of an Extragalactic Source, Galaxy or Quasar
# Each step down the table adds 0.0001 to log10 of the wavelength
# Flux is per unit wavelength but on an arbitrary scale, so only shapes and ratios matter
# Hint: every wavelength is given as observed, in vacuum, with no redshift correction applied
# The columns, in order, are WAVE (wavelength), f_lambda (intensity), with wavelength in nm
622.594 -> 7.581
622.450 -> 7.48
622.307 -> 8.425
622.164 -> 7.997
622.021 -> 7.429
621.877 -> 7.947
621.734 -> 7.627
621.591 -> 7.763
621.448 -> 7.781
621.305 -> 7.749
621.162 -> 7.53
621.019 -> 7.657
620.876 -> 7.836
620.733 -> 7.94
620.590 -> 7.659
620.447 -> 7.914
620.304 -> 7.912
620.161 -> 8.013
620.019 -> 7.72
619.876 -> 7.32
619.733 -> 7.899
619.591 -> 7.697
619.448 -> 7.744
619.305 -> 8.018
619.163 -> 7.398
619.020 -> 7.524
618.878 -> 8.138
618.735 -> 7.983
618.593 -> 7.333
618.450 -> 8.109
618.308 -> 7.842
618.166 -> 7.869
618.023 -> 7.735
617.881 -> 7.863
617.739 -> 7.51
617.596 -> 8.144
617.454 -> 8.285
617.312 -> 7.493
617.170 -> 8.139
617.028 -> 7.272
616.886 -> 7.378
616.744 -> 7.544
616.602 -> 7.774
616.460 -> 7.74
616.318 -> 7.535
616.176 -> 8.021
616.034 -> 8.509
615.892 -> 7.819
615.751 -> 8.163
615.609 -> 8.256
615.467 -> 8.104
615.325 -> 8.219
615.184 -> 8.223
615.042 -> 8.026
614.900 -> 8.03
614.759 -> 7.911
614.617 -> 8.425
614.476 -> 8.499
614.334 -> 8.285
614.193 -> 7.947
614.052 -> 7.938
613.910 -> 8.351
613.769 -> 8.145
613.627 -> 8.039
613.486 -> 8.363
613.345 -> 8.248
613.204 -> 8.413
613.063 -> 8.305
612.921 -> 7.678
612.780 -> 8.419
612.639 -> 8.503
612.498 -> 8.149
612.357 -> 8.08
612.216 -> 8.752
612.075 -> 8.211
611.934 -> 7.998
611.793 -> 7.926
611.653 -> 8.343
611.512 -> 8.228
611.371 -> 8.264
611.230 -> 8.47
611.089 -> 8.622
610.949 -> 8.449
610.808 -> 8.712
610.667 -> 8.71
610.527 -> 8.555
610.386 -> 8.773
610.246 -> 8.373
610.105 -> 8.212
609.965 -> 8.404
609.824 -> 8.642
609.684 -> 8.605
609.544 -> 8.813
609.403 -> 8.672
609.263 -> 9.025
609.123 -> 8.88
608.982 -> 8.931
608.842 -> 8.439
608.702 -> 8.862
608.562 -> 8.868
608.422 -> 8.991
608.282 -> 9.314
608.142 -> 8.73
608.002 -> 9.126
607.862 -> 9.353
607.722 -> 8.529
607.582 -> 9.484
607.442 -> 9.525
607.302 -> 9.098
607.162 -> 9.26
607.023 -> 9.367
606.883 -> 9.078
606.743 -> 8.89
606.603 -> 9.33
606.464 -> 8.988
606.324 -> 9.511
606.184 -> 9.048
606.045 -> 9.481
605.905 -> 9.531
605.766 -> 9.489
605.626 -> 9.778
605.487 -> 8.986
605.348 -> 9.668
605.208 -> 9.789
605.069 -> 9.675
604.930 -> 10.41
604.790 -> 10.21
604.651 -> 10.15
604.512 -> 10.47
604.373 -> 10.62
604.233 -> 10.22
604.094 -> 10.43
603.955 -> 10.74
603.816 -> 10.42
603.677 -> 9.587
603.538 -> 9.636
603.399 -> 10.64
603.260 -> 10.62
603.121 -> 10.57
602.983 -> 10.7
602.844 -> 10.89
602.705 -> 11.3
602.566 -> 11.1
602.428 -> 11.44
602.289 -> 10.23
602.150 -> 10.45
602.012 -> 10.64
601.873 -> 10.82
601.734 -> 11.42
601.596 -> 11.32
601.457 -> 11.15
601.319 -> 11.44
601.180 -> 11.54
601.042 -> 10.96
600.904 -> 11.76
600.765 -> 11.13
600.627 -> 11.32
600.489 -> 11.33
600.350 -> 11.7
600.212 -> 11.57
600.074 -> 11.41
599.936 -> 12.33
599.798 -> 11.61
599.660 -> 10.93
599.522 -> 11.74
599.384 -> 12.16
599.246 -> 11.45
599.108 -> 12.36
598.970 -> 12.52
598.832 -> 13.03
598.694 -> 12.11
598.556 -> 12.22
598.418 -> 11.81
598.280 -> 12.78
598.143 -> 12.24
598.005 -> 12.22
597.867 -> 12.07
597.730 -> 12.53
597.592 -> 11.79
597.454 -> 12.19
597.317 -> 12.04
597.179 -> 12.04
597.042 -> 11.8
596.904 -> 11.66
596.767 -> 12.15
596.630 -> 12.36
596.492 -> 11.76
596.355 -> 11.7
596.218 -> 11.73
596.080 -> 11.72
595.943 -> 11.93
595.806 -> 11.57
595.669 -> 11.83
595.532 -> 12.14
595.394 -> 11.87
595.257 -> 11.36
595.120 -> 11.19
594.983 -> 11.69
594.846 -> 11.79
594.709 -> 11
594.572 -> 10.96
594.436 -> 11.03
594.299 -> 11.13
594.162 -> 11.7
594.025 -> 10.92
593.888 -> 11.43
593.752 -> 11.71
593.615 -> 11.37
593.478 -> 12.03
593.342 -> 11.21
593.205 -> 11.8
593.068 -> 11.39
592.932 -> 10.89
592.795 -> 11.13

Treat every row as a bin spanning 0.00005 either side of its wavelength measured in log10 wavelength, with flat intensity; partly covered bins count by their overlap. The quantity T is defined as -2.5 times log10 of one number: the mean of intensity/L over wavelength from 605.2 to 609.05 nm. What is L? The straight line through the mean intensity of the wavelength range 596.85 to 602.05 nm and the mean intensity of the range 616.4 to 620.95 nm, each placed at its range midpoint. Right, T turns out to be 0.11 mag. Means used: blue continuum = 11.8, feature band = 9.19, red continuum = 7.77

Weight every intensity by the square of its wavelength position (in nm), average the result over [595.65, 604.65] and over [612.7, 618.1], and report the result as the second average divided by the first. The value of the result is 0.7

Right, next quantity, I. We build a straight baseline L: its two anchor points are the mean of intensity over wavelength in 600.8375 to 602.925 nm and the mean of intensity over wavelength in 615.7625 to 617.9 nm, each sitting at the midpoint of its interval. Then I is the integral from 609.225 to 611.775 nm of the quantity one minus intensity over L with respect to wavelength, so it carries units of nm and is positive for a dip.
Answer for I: 0.19 nm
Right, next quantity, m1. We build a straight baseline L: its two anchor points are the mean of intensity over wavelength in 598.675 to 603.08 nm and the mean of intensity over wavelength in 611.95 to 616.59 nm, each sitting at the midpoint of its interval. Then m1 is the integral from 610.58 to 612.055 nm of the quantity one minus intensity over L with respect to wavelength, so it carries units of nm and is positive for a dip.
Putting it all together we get 0.08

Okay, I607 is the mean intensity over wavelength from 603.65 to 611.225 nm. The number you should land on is 9.25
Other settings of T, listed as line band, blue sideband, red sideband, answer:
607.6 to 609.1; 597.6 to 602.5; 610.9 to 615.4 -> 0.07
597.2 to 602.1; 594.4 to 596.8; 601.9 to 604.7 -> -0.06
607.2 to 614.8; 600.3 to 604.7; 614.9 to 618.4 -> 0.07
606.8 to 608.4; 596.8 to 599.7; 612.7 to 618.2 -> 0.08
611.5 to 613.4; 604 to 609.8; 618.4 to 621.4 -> 0.06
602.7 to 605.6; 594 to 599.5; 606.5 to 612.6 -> -0.02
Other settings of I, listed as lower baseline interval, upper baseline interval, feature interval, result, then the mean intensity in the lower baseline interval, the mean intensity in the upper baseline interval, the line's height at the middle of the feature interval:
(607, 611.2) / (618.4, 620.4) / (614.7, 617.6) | 0.06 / 8.84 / 7.77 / 8.11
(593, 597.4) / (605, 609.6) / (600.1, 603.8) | -0.26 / 11.6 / 9.17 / 10.3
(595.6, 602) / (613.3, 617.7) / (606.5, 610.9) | 0.31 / 11.8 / 8.02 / 9.56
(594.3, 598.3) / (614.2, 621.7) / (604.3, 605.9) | 0.05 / 11.8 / 7.87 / 10.2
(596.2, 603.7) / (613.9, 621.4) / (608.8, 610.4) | 0.15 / 11.5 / 7.88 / 9.54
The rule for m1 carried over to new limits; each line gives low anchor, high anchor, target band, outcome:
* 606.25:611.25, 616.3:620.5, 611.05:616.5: 0.08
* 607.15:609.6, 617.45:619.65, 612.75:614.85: 0.04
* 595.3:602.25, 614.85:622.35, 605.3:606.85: 0.15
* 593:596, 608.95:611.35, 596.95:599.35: -0.30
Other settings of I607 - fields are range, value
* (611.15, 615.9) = 8.2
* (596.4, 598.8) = 12.1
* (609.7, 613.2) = 8.37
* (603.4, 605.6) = 10.1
